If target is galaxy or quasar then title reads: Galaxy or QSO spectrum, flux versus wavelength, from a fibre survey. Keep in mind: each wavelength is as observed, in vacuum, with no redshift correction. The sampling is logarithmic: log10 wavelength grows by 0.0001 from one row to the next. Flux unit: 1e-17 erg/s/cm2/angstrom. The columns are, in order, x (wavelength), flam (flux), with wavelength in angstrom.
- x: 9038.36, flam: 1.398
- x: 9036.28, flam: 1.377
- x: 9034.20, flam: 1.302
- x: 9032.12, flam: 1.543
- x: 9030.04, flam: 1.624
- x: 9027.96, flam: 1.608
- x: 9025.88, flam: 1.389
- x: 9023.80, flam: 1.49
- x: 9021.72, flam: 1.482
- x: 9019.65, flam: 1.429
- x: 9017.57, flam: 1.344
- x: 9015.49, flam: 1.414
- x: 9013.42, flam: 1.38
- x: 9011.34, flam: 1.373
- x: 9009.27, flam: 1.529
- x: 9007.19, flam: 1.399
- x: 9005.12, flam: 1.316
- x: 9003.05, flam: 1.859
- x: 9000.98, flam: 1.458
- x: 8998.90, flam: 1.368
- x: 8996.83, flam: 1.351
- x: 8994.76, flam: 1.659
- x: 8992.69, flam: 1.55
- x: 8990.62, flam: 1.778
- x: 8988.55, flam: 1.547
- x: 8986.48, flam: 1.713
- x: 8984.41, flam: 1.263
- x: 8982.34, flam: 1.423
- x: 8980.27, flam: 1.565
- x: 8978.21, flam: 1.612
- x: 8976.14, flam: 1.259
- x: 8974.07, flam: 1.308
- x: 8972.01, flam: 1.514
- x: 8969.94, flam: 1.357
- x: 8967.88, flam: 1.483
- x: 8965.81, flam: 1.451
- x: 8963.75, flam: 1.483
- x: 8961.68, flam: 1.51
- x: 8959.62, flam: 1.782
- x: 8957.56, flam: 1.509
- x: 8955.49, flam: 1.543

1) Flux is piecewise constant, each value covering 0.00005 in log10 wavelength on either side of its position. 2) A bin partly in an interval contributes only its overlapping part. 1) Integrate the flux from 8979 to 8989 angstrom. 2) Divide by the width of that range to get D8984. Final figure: 1.5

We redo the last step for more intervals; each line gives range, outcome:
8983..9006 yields 1.53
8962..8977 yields 1.41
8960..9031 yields 1.48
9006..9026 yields 1.42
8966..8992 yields 1.48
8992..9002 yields 1.47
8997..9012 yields 1.47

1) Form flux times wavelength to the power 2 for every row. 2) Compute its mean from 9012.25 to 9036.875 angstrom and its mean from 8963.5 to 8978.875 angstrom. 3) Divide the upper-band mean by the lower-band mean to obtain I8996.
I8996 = 1.03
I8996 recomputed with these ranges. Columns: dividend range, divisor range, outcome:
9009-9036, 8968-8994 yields 0.98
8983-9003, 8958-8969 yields 1.00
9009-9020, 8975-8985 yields 0.99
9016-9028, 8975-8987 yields 1.00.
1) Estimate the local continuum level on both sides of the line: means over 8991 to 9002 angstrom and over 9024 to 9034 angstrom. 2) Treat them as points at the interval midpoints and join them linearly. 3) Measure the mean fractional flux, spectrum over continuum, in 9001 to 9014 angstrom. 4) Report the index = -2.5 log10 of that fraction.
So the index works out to 0.02 mag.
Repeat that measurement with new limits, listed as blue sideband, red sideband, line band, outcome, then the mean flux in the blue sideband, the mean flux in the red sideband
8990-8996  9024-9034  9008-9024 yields 0.10 mag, 1.64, 1.52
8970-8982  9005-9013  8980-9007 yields -0.07 mag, 1.44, 1.41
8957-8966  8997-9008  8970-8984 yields 0.07 mag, 1.56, 1.47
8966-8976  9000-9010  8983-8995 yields -0.08 mag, 1.4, 1.51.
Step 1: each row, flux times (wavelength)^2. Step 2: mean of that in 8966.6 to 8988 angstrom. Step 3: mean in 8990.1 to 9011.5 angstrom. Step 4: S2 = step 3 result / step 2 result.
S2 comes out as 1.05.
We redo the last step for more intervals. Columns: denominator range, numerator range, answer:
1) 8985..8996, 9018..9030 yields 0.92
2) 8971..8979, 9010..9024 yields 1.01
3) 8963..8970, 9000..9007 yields 1.06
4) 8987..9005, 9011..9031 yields 0.94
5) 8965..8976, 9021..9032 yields 1.09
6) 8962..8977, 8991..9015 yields 1.06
